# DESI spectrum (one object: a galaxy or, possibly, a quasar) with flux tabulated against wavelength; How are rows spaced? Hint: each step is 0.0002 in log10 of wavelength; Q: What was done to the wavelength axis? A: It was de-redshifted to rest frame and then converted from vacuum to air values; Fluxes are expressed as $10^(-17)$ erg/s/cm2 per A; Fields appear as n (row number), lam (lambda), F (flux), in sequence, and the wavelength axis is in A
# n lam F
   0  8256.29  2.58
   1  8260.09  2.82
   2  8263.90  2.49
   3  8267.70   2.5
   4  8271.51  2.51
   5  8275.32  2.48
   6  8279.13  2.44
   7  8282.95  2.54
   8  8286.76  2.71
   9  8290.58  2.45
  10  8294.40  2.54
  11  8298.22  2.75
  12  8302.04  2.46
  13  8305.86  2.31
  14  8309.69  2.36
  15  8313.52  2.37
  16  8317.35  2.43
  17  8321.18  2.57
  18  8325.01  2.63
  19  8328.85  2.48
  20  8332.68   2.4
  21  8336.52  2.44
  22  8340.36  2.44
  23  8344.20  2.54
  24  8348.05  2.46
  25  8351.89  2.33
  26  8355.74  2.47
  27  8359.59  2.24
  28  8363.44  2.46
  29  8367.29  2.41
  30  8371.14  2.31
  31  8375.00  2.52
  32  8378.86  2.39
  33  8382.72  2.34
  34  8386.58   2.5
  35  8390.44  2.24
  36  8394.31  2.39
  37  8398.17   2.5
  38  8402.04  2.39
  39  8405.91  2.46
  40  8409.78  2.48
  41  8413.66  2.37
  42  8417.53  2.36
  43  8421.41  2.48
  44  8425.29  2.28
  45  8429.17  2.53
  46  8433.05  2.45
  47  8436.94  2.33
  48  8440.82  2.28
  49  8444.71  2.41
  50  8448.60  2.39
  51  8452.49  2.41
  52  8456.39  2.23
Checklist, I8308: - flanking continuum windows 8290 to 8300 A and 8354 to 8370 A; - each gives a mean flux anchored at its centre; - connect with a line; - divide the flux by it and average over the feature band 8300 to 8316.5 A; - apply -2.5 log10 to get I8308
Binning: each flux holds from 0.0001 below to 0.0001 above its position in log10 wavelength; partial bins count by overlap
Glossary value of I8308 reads 0.08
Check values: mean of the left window 2.59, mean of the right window 2.39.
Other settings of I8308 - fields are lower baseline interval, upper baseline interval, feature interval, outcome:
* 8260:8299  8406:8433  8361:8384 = 0.03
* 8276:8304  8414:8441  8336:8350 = 0.01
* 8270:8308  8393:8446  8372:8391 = 0.02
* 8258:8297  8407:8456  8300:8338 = 0.03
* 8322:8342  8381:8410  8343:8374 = 0.02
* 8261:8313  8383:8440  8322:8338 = -0.01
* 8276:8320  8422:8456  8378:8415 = 0.00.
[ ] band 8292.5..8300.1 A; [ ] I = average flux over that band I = 2.64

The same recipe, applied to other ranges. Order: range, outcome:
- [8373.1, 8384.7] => 2.42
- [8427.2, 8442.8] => 2.4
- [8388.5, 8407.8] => 2.4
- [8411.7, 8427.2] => 2.37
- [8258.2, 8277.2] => 2.56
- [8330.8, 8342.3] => 2.43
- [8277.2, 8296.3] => 2.54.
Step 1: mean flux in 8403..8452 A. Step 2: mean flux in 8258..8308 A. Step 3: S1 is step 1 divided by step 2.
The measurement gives 0.9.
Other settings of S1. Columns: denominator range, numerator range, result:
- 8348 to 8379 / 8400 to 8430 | 1.01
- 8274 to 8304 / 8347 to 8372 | 0.94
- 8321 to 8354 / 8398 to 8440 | 0.98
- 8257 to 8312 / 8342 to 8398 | 0.95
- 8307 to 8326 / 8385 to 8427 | 0.98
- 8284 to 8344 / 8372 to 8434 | 0.97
